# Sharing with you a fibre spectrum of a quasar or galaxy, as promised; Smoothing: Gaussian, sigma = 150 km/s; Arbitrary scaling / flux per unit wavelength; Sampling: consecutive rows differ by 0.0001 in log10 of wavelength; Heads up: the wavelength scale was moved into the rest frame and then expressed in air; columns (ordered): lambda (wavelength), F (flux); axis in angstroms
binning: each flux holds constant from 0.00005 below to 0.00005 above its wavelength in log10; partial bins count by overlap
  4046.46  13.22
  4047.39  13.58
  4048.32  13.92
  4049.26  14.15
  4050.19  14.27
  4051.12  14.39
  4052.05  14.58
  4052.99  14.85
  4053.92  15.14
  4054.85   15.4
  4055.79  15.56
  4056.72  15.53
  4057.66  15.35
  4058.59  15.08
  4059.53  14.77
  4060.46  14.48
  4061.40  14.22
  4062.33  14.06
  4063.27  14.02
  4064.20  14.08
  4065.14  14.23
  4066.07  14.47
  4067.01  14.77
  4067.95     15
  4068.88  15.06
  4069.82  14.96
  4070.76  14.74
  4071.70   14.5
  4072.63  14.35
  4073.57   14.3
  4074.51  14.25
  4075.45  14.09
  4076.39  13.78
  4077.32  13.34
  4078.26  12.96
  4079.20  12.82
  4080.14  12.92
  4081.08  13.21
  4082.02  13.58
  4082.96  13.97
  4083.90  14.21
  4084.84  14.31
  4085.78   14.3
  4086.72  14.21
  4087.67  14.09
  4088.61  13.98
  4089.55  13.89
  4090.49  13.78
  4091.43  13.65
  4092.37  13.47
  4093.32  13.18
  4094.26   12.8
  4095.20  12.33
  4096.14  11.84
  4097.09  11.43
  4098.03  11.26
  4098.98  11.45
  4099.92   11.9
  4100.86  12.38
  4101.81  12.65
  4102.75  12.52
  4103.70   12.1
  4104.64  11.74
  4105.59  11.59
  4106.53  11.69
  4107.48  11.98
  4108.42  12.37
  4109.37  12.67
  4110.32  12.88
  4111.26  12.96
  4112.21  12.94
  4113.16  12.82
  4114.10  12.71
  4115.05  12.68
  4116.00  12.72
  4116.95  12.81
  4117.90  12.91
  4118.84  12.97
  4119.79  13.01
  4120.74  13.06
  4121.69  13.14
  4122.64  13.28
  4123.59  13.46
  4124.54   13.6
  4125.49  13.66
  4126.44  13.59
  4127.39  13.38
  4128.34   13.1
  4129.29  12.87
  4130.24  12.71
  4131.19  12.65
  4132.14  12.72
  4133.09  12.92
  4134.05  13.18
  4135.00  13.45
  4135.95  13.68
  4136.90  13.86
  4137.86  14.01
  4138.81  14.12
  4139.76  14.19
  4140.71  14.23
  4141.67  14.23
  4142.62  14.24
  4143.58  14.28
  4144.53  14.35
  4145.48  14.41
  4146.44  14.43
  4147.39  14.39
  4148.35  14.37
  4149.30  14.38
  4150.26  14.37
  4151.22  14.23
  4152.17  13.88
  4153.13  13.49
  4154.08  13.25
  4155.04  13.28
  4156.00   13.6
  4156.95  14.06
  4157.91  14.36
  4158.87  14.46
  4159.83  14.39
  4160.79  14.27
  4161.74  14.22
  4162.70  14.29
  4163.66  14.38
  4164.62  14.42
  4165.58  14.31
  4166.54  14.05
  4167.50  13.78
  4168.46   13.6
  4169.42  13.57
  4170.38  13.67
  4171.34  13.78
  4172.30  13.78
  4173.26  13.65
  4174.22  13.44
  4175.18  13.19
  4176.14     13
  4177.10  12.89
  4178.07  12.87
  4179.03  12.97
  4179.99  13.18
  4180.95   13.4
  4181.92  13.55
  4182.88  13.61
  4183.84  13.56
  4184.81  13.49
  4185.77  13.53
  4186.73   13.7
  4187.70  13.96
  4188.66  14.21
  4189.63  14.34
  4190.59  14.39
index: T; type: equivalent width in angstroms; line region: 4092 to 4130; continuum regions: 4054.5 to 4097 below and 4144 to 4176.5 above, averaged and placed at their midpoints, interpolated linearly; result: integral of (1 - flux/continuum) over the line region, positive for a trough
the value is 3.73 angstroms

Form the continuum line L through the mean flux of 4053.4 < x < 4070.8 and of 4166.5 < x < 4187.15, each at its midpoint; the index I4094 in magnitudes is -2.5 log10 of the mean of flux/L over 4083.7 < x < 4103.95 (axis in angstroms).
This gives 0.11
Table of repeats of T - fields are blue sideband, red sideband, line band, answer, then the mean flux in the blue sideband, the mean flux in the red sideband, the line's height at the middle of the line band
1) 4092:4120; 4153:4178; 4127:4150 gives -1.02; 12.4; 13.8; 13.2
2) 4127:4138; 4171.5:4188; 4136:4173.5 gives -2.21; 13.2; 13.4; 13.3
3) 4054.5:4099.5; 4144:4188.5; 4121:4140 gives 0.68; 13.9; 13.8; 13.9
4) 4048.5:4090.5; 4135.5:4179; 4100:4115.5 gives 1.91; 14.3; 13.9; 14.1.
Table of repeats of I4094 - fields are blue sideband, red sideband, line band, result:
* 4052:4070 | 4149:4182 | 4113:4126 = 0.09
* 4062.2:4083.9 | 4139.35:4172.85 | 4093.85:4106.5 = 0.17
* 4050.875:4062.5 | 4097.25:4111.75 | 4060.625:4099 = -0.01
